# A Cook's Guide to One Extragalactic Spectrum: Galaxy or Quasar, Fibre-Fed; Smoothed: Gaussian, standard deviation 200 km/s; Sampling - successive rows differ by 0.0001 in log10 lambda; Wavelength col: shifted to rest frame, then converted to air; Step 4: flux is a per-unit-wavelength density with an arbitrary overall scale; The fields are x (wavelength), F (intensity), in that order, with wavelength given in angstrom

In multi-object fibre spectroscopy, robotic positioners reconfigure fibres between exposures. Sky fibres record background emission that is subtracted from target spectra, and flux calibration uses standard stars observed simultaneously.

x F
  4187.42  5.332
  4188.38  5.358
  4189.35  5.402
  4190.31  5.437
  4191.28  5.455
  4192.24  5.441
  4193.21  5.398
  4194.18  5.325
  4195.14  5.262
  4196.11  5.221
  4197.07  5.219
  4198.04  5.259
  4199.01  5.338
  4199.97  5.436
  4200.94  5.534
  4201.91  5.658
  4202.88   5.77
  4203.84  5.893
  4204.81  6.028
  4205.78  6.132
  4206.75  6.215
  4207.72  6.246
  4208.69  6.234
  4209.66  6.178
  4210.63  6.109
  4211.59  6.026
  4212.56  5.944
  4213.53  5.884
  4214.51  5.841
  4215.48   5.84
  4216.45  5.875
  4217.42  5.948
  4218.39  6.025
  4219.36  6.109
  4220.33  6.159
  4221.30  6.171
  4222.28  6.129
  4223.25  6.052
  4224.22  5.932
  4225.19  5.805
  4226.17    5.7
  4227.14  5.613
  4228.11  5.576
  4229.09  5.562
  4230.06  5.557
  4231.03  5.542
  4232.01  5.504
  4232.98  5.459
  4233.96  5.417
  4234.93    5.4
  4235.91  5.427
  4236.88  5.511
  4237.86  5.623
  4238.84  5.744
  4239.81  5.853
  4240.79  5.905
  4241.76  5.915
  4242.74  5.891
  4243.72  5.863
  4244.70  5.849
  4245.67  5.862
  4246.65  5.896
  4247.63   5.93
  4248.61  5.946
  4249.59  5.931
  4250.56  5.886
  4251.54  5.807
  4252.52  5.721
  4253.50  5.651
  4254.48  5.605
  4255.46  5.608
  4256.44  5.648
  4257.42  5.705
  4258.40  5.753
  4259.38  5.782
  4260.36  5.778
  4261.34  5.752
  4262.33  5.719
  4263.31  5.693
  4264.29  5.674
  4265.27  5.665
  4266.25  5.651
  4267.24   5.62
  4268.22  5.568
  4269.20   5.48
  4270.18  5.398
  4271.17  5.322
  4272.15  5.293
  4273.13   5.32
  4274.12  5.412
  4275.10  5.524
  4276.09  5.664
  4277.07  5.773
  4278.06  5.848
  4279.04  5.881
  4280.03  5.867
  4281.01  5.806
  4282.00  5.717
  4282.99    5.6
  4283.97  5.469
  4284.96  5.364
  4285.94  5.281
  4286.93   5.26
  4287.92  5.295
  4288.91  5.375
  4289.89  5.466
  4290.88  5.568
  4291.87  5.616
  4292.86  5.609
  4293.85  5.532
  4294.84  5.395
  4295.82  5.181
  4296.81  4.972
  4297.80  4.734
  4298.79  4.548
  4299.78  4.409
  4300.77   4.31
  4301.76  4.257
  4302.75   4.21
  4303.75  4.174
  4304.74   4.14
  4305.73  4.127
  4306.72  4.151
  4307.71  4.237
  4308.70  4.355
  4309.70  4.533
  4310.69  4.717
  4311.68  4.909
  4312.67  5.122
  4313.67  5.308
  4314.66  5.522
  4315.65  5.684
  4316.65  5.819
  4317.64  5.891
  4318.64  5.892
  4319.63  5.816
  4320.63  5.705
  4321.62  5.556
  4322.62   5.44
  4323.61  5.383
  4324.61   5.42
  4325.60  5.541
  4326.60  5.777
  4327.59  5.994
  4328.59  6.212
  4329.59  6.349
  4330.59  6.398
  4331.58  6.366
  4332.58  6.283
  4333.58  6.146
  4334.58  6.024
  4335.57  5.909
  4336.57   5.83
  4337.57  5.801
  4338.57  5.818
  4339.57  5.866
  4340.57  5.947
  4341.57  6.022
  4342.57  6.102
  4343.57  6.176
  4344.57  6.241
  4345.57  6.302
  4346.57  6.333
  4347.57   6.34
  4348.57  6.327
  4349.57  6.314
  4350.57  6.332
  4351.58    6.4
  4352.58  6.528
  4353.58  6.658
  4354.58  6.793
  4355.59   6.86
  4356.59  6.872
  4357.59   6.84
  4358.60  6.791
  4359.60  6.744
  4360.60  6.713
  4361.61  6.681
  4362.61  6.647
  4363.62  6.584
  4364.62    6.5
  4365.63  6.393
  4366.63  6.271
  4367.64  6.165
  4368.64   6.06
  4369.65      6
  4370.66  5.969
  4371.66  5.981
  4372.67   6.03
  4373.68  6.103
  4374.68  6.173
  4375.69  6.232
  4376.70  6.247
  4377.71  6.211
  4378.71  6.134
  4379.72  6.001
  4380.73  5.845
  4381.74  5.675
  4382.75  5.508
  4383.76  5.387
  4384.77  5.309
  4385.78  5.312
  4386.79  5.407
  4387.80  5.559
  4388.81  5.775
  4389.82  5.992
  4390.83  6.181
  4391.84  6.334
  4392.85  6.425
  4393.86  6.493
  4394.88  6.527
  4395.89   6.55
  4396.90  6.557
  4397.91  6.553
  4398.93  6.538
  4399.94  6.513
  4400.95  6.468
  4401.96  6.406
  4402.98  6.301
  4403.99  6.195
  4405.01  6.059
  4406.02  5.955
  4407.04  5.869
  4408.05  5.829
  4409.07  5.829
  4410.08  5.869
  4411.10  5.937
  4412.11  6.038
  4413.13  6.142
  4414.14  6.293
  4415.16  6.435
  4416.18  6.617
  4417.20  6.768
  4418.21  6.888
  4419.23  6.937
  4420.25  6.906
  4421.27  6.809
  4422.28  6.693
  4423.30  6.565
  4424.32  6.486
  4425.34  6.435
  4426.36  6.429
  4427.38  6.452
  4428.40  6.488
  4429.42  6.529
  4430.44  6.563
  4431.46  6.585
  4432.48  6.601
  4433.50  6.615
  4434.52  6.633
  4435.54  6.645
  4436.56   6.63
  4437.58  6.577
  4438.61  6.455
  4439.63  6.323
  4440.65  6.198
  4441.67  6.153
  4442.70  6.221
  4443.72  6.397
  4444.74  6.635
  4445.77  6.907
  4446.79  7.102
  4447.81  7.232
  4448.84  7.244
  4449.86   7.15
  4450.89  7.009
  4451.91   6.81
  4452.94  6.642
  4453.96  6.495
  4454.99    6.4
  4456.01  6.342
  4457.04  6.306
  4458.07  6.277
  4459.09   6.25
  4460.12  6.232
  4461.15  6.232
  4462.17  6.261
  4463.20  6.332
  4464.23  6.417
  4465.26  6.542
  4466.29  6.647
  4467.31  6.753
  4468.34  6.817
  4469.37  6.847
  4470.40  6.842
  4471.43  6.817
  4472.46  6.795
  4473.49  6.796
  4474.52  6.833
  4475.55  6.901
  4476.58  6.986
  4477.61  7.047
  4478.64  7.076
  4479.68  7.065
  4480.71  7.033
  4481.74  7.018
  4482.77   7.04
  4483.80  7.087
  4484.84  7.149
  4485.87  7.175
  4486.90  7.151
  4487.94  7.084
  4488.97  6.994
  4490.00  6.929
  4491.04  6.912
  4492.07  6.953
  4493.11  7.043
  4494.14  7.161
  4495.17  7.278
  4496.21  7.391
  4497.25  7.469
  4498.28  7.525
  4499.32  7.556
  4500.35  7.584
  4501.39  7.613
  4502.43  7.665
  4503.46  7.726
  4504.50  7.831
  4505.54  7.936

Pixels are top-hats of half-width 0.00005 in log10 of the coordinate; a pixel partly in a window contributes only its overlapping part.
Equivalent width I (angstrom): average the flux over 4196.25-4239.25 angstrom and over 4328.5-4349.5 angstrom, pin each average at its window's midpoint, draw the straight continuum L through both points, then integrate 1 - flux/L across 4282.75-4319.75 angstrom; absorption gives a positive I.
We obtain 6.1 angstrom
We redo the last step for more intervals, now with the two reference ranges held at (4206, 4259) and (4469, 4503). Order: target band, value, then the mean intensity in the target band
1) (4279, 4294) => 1.4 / 5.53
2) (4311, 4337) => 2.2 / 5.77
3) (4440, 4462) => 1.2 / 6.58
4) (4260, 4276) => 1.2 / 5.55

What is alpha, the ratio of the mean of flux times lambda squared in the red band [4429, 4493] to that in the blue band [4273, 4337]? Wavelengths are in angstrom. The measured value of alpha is 1.34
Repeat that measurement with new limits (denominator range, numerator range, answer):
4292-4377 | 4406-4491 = 1.21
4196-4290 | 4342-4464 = 1.20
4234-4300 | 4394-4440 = 1.24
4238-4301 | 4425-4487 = 1.31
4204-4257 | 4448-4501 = 1.32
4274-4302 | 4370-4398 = 1.18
